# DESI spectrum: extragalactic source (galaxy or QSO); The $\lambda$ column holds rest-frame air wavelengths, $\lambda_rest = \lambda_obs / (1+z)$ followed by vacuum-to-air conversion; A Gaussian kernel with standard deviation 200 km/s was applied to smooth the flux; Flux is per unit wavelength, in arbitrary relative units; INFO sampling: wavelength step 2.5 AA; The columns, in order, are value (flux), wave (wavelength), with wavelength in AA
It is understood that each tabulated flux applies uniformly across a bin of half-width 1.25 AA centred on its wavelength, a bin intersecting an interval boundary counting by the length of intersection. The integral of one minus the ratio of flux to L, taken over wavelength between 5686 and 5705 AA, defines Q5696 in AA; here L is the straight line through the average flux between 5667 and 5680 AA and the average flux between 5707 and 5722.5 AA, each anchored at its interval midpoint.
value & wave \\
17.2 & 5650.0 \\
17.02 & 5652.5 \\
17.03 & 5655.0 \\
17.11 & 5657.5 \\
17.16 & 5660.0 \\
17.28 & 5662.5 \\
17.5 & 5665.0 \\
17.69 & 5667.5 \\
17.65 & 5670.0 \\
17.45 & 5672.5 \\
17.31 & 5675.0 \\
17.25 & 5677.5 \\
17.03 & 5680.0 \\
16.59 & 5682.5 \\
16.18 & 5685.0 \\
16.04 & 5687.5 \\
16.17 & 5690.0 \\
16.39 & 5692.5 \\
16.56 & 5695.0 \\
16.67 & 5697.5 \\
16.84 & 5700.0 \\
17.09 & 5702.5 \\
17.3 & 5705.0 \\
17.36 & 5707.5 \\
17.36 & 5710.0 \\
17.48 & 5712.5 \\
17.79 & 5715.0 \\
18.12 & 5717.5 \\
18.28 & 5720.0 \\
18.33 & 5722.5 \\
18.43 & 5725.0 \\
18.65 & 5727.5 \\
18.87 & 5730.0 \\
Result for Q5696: 1.1 AA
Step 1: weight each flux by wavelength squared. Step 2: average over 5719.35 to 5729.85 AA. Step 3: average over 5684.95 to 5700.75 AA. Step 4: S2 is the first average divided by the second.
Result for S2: 1.1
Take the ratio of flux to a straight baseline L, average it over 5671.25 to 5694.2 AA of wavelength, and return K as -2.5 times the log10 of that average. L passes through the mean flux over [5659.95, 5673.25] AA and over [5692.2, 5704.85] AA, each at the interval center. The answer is 0.027 mag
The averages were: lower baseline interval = 17.5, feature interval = 16.7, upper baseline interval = 16.8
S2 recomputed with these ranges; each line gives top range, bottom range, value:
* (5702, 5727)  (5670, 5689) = 1.07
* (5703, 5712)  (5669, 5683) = 1.02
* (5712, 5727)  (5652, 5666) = 1.08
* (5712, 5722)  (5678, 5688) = 1.10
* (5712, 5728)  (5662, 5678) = 1.06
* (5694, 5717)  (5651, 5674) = 1.01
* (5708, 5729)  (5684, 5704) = 1.10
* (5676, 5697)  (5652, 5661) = 0.98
